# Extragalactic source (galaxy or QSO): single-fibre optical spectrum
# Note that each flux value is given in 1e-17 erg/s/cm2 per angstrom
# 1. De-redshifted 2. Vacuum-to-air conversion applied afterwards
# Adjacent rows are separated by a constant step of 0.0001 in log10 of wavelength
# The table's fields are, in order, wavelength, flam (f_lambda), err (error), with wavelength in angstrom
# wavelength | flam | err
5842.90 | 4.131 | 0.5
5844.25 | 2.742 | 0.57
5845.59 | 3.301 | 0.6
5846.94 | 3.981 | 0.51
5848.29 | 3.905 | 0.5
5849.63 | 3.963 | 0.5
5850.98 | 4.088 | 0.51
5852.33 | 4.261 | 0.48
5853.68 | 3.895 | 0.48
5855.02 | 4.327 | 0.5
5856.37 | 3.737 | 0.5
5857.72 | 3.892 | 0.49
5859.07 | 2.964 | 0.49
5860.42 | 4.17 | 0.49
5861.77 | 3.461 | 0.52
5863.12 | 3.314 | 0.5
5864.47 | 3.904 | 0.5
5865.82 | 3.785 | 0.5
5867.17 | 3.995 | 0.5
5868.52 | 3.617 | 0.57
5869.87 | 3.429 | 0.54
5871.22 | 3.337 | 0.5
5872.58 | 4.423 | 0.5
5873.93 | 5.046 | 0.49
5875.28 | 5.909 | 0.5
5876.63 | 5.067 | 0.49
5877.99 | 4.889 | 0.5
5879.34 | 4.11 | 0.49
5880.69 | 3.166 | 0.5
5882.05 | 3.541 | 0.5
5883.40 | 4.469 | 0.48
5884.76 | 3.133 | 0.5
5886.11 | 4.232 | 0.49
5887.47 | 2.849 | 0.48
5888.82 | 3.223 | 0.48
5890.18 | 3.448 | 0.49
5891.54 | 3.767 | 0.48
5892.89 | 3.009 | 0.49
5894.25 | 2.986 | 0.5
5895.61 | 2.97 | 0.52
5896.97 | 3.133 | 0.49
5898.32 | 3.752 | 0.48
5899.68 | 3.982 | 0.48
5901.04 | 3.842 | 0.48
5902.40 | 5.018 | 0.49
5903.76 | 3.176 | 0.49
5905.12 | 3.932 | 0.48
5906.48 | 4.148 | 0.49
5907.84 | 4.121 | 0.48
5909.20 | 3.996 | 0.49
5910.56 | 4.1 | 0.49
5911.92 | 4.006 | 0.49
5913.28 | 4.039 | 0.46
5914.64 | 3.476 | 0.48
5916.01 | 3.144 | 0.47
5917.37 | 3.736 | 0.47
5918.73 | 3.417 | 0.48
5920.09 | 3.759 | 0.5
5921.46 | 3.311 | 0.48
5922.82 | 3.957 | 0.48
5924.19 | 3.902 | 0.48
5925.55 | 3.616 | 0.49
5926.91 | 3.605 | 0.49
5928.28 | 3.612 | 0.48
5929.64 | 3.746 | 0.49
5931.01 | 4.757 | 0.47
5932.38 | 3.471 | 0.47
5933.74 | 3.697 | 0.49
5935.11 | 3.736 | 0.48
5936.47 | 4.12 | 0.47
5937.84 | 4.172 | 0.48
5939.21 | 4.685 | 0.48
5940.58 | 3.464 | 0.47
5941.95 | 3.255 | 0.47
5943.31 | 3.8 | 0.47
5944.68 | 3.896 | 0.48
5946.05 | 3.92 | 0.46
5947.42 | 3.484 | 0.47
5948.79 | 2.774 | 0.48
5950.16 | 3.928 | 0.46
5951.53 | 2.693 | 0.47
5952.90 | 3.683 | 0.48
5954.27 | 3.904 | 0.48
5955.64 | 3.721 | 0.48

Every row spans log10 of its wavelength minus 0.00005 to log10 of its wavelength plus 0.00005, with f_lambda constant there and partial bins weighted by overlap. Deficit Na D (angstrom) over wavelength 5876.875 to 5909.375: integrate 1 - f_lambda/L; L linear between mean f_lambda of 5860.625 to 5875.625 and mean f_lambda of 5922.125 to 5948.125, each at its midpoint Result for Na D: 1.75 angstrom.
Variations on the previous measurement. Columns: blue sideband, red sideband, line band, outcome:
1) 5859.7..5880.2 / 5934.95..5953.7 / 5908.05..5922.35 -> 0.6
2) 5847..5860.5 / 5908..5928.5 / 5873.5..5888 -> -1.4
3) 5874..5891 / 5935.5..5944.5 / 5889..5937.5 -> 3.0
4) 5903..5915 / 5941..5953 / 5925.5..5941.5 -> -1.1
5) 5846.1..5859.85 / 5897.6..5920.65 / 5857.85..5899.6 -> 1.1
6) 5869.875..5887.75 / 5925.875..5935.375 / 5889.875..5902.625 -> 1.6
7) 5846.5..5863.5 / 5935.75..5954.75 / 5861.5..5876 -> -0.8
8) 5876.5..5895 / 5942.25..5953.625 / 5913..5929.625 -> -0.2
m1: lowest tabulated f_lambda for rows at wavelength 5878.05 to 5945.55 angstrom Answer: 2.849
